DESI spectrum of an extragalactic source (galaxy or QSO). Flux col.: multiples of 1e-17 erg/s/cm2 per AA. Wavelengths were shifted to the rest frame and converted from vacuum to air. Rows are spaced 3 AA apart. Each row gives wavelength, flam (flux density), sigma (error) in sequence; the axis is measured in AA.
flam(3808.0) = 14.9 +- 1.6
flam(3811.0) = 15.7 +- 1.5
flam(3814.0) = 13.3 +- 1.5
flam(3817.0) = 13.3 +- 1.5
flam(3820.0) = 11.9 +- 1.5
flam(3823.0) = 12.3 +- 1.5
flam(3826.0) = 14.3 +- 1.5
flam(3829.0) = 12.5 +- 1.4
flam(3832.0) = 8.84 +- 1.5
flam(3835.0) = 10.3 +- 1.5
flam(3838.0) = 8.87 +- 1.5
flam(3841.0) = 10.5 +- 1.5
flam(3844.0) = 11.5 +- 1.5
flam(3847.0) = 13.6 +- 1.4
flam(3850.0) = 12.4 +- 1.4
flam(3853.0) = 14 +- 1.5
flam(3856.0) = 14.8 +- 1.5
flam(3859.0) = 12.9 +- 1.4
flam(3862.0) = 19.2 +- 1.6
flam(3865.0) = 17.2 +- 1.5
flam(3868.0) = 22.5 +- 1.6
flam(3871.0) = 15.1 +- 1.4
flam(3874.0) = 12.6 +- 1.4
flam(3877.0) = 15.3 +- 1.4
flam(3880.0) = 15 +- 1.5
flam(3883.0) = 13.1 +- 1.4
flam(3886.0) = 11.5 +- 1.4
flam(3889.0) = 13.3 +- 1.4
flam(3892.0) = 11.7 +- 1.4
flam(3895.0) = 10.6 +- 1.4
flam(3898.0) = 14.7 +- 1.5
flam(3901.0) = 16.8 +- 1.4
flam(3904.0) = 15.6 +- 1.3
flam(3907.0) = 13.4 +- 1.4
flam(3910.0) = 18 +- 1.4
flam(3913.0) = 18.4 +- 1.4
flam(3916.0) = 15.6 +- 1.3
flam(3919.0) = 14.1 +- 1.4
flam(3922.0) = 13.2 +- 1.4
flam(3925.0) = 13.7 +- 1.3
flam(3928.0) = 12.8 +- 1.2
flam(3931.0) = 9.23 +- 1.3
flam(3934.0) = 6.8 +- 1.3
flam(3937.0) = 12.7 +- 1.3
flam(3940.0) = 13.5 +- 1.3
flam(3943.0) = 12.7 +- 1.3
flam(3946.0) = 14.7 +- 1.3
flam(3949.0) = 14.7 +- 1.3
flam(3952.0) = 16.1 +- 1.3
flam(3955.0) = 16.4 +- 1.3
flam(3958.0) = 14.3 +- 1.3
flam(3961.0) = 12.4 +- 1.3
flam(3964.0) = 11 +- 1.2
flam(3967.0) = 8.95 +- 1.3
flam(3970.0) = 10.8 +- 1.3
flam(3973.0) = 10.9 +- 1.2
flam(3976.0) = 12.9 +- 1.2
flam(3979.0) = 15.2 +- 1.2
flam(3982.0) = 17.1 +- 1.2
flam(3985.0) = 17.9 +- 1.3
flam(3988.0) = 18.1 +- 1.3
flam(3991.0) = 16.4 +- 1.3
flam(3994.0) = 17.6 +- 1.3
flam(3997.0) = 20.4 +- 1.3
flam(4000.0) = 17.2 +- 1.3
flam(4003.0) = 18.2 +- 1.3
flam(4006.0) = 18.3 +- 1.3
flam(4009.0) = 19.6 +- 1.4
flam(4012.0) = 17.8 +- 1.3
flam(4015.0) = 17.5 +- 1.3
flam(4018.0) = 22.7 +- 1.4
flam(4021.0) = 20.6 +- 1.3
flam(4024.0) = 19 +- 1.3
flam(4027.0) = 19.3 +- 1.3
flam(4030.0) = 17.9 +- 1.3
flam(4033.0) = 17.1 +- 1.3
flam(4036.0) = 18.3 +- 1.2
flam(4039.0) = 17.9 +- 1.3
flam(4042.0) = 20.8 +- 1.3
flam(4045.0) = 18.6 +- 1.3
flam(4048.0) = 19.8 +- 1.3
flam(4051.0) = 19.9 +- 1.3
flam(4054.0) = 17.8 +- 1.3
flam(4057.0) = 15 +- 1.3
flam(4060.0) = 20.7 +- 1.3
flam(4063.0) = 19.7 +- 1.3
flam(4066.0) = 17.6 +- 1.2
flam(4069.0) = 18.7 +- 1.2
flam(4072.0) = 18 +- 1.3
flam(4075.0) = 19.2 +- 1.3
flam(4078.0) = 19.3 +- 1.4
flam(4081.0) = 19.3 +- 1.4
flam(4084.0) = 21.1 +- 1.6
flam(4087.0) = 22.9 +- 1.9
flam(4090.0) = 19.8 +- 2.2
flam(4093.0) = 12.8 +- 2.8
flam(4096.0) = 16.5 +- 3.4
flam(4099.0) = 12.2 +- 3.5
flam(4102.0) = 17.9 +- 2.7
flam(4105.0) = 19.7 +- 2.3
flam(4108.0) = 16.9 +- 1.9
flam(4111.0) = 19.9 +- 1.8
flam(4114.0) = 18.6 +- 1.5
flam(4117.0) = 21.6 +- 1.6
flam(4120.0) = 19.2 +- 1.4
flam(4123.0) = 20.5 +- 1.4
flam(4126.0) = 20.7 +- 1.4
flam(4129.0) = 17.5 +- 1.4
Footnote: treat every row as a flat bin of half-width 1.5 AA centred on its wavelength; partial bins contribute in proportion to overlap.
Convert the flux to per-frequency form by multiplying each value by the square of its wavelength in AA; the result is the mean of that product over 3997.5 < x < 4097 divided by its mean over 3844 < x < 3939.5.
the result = 1.4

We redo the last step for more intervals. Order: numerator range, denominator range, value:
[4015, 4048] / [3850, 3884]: 1.34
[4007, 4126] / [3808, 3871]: 1.55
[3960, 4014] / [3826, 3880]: 1.22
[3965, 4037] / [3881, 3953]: 1.31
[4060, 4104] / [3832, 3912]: 1.46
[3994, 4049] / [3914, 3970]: 1.52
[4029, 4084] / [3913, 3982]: 1.51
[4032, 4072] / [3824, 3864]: 1.63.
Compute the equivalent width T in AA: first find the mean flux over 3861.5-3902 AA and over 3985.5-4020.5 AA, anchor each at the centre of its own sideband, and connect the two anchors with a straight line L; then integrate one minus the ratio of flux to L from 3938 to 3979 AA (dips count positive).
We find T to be 9.7 AA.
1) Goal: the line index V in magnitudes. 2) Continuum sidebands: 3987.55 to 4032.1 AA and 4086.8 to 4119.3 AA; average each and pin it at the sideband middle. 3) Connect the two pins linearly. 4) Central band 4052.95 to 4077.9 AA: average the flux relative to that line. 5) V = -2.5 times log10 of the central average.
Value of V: -0.01 mag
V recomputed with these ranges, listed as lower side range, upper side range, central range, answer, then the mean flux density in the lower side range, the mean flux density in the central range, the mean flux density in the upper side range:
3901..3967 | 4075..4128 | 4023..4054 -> -0.12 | 13.7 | 18.8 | 18.8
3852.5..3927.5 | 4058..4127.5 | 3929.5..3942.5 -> 0.42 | 14.9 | 10.7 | 18.8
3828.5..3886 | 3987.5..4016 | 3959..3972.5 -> 0.48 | 13.7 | 10.9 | 18.1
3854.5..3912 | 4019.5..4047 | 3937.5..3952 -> 0.18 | 14.9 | 14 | 18.9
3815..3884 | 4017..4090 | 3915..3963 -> 0.21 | 13.6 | 13.3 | 19.2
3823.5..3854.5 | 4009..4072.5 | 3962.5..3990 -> 0.21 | 11.7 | 13.7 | 18.8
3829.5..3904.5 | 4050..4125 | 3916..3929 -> 0.09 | 13.6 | 13.7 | 18.6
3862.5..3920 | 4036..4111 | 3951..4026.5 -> 0.04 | 15.1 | 16.3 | 18.4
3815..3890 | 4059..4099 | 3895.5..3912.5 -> -0.07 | 13.5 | 15.6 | 18.6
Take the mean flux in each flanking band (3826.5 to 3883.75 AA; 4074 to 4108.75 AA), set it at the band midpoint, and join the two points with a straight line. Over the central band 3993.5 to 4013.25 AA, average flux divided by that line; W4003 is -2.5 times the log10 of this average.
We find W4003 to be -0.12 mag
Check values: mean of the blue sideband 13.7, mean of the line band 18.5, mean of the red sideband 18.1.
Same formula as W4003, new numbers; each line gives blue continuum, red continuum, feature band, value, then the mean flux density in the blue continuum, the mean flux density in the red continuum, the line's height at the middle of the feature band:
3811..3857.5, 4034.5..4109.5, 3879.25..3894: 0.07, 12.3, 18.4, 13.6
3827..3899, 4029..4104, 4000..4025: -0.12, 13.4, 18.4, 17.1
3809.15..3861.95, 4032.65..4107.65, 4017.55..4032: -0.14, 12.6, 18.4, 17.3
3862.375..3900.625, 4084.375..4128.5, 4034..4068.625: -0.07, 14.6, 18.6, 17.6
